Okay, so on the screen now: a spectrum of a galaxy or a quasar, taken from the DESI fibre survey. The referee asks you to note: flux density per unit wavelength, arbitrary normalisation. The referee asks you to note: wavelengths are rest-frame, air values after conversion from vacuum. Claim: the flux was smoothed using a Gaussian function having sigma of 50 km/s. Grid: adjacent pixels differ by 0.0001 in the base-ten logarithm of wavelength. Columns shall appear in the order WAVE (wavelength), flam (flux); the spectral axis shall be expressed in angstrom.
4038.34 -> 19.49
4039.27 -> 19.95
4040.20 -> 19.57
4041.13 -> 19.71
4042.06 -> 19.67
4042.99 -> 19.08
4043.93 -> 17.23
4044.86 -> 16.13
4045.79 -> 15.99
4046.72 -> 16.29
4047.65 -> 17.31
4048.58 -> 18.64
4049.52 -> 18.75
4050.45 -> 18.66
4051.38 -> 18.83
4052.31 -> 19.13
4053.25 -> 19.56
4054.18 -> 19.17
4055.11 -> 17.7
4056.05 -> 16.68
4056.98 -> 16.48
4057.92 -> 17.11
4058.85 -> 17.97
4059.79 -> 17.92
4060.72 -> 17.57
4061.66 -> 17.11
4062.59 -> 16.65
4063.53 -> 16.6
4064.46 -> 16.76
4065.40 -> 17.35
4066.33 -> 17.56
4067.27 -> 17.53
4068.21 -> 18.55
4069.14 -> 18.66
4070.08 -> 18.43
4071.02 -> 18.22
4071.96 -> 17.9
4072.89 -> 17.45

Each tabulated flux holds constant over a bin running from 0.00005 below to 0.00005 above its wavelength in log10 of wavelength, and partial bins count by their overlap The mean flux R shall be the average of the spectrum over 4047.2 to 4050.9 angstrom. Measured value 18.3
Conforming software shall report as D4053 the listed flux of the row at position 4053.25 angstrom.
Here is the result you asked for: 19.56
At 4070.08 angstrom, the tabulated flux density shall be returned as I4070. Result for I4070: 18.43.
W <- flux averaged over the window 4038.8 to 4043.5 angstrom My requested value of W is 19.5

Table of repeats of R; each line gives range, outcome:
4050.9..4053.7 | 19.2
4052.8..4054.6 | 19.4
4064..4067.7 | 17.3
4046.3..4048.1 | 16.8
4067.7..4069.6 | 18.6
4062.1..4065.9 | 16.9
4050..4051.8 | 18.8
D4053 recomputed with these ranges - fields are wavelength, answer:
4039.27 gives 19.95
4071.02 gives 18.22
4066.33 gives 17.56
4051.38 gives 18.83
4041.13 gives 19.71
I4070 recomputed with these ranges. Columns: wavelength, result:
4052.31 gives 19.13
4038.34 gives 19.49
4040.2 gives 19.57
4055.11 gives 17.7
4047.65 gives 17.31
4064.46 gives 16.76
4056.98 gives 16.48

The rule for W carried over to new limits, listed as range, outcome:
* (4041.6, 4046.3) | 17.6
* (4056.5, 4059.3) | 17.2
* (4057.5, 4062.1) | 17.5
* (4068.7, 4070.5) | 18.5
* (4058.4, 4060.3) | 17.9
